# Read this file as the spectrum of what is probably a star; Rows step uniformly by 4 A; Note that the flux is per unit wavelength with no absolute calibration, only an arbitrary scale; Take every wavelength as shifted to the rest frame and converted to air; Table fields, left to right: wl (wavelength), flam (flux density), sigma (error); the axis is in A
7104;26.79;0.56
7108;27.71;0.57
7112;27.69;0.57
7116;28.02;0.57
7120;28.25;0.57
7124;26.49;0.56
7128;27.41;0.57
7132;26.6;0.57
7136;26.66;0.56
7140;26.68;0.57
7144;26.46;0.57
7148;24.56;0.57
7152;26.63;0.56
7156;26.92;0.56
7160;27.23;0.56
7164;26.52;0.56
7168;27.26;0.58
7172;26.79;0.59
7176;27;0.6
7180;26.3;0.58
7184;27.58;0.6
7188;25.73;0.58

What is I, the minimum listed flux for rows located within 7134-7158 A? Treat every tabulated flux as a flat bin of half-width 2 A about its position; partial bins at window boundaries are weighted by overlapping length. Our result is 24.56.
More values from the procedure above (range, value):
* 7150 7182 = 26.3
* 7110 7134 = 26.49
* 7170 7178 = 26.79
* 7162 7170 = 26.52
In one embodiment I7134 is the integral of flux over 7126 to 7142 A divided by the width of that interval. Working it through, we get 26.8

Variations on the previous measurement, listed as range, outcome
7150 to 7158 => 26.8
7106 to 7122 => 27.9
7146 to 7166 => 26.4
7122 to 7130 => 26.9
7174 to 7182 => 26.6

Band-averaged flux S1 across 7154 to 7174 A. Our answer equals 26.9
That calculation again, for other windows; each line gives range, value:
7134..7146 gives 26.6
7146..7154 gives 25.6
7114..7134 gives 27.4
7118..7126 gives 27.4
